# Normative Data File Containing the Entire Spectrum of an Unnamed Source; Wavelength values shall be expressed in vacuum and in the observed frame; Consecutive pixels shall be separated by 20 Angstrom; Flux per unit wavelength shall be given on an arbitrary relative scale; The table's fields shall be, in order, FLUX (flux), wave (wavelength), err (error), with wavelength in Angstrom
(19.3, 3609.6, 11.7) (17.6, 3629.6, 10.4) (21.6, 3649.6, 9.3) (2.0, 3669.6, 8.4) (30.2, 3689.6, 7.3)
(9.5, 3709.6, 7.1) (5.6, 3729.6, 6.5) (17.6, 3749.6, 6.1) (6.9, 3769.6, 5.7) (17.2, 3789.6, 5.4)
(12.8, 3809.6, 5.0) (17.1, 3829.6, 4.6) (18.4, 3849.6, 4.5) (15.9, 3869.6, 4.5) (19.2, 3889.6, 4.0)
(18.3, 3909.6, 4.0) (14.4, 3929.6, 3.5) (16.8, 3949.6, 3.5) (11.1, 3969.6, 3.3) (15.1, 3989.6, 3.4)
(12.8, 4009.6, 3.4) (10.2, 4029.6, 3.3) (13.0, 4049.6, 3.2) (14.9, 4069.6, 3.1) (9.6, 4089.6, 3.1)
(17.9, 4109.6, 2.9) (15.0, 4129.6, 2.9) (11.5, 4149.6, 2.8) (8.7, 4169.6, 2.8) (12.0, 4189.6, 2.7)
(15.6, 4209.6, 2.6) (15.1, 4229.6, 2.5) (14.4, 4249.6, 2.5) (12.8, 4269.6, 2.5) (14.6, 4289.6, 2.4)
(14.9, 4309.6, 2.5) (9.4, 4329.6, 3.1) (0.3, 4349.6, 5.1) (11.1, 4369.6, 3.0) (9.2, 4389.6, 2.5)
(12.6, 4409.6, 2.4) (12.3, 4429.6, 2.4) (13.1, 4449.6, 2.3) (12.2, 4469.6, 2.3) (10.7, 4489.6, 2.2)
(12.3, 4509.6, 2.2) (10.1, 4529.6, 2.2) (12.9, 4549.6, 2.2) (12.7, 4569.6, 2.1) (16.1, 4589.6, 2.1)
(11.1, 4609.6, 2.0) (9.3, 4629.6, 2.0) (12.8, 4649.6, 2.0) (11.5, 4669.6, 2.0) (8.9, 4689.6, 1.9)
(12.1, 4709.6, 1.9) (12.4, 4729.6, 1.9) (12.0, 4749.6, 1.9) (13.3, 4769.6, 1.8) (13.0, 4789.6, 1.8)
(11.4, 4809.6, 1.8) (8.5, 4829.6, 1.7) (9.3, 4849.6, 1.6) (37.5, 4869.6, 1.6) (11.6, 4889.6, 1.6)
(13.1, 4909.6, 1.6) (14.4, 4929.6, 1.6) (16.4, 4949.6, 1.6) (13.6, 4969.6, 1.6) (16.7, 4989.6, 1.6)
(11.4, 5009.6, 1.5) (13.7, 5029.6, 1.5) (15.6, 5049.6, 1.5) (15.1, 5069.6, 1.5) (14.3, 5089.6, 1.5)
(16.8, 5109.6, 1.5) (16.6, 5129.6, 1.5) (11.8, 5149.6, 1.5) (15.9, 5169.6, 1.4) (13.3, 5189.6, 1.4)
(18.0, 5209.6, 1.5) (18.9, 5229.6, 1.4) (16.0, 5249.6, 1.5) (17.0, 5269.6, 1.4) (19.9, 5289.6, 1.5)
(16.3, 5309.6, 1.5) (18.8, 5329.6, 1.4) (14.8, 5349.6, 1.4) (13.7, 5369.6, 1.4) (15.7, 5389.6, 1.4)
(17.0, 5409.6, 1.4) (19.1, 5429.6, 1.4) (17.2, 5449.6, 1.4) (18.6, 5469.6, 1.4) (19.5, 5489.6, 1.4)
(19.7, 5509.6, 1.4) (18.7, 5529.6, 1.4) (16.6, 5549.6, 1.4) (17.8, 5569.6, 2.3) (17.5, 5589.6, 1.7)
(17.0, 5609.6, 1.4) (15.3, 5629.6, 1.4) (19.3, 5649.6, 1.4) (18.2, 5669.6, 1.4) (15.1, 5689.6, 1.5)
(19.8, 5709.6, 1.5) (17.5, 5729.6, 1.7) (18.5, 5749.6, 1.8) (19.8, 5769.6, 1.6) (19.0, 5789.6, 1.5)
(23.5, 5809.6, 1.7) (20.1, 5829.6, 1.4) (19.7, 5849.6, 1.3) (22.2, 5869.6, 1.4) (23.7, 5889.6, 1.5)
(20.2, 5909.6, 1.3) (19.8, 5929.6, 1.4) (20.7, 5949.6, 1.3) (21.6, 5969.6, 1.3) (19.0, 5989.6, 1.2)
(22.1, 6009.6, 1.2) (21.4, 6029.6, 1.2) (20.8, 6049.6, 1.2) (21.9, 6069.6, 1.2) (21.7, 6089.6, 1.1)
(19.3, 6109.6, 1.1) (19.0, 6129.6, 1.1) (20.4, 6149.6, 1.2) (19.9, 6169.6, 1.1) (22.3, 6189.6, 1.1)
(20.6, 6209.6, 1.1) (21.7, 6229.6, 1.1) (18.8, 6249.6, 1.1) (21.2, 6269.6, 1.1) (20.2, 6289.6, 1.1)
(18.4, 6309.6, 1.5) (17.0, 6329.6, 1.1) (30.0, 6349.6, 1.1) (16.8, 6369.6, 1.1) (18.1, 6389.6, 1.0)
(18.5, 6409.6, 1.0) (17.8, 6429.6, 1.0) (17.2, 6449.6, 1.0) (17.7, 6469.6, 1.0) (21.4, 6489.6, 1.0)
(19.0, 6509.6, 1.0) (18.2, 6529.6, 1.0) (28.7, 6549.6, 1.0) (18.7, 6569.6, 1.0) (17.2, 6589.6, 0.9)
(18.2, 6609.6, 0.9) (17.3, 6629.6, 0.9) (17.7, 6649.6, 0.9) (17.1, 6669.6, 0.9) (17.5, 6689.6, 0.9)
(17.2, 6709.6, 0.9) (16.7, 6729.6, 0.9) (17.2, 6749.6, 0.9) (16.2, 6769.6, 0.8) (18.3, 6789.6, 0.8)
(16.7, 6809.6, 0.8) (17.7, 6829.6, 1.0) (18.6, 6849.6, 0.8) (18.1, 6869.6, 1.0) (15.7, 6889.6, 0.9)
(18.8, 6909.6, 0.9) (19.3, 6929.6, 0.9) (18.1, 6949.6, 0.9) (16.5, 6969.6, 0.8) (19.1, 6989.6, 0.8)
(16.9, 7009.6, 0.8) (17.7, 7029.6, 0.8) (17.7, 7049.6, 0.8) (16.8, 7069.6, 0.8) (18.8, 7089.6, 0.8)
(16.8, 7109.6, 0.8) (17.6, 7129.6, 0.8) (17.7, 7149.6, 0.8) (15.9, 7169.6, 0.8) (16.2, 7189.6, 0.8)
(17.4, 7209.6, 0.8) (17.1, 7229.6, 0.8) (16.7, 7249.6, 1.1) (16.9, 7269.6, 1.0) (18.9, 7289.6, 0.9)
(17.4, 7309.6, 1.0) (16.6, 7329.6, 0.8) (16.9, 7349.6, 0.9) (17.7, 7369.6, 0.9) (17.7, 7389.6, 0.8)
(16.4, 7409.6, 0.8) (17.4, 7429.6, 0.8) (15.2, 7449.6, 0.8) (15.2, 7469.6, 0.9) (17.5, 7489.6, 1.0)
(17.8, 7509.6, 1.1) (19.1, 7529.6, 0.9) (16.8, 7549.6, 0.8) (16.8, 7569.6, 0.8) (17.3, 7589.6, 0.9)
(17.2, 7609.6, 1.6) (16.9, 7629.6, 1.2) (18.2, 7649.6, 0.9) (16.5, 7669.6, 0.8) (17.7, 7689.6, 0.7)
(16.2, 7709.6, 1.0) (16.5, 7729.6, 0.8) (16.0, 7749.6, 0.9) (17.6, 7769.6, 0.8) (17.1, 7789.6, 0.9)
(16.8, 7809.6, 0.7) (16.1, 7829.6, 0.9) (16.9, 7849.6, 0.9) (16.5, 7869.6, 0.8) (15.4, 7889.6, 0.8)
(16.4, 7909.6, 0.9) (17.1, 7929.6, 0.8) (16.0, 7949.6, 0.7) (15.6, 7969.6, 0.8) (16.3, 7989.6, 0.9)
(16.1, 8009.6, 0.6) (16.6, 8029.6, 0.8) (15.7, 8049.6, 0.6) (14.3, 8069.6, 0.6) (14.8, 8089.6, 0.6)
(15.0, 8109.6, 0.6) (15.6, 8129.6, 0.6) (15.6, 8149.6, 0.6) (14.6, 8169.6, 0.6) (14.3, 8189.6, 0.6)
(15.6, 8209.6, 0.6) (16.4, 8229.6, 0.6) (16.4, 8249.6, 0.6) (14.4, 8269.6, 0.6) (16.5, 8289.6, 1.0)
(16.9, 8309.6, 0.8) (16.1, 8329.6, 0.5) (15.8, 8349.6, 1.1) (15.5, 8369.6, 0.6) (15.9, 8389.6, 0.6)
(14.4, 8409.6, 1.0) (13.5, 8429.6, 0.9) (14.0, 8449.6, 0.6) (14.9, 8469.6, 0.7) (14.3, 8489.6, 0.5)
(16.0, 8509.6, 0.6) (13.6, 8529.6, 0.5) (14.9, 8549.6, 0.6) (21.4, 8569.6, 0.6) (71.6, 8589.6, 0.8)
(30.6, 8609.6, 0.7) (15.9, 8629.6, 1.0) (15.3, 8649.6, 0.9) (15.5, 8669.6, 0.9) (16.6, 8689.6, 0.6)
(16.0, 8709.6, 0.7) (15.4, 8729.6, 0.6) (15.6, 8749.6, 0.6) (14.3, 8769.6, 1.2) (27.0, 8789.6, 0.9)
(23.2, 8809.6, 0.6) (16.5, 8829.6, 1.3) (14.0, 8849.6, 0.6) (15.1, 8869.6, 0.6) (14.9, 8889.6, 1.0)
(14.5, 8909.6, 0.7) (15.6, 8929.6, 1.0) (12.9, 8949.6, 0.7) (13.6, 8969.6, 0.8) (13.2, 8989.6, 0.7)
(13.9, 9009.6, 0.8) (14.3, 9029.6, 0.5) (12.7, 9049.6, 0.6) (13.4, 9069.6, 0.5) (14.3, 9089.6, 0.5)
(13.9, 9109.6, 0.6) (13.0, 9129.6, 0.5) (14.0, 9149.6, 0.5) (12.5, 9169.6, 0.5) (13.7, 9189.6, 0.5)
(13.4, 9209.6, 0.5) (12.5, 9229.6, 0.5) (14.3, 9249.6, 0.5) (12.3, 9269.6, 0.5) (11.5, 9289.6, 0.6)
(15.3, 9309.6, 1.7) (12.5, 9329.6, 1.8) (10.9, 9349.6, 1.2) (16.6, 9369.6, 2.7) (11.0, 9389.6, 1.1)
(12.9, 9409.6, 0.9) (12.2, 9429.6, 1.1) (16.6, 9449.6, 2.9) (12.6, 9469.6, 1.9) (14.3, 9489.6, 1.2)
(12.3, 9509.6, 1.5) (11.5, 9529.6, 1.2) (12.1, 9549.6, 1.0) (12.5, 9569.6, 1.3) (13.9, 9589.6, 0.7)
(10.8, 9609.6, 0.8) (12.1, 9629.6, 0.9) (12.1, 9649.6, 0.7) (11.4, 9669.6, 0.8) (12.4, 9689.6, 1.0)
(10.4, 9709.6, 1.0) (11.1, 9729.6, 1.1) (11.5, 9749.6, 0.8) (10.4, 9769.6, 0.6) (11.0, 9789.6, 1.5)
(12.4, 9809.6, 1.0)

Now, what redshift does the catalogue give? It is 0.308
